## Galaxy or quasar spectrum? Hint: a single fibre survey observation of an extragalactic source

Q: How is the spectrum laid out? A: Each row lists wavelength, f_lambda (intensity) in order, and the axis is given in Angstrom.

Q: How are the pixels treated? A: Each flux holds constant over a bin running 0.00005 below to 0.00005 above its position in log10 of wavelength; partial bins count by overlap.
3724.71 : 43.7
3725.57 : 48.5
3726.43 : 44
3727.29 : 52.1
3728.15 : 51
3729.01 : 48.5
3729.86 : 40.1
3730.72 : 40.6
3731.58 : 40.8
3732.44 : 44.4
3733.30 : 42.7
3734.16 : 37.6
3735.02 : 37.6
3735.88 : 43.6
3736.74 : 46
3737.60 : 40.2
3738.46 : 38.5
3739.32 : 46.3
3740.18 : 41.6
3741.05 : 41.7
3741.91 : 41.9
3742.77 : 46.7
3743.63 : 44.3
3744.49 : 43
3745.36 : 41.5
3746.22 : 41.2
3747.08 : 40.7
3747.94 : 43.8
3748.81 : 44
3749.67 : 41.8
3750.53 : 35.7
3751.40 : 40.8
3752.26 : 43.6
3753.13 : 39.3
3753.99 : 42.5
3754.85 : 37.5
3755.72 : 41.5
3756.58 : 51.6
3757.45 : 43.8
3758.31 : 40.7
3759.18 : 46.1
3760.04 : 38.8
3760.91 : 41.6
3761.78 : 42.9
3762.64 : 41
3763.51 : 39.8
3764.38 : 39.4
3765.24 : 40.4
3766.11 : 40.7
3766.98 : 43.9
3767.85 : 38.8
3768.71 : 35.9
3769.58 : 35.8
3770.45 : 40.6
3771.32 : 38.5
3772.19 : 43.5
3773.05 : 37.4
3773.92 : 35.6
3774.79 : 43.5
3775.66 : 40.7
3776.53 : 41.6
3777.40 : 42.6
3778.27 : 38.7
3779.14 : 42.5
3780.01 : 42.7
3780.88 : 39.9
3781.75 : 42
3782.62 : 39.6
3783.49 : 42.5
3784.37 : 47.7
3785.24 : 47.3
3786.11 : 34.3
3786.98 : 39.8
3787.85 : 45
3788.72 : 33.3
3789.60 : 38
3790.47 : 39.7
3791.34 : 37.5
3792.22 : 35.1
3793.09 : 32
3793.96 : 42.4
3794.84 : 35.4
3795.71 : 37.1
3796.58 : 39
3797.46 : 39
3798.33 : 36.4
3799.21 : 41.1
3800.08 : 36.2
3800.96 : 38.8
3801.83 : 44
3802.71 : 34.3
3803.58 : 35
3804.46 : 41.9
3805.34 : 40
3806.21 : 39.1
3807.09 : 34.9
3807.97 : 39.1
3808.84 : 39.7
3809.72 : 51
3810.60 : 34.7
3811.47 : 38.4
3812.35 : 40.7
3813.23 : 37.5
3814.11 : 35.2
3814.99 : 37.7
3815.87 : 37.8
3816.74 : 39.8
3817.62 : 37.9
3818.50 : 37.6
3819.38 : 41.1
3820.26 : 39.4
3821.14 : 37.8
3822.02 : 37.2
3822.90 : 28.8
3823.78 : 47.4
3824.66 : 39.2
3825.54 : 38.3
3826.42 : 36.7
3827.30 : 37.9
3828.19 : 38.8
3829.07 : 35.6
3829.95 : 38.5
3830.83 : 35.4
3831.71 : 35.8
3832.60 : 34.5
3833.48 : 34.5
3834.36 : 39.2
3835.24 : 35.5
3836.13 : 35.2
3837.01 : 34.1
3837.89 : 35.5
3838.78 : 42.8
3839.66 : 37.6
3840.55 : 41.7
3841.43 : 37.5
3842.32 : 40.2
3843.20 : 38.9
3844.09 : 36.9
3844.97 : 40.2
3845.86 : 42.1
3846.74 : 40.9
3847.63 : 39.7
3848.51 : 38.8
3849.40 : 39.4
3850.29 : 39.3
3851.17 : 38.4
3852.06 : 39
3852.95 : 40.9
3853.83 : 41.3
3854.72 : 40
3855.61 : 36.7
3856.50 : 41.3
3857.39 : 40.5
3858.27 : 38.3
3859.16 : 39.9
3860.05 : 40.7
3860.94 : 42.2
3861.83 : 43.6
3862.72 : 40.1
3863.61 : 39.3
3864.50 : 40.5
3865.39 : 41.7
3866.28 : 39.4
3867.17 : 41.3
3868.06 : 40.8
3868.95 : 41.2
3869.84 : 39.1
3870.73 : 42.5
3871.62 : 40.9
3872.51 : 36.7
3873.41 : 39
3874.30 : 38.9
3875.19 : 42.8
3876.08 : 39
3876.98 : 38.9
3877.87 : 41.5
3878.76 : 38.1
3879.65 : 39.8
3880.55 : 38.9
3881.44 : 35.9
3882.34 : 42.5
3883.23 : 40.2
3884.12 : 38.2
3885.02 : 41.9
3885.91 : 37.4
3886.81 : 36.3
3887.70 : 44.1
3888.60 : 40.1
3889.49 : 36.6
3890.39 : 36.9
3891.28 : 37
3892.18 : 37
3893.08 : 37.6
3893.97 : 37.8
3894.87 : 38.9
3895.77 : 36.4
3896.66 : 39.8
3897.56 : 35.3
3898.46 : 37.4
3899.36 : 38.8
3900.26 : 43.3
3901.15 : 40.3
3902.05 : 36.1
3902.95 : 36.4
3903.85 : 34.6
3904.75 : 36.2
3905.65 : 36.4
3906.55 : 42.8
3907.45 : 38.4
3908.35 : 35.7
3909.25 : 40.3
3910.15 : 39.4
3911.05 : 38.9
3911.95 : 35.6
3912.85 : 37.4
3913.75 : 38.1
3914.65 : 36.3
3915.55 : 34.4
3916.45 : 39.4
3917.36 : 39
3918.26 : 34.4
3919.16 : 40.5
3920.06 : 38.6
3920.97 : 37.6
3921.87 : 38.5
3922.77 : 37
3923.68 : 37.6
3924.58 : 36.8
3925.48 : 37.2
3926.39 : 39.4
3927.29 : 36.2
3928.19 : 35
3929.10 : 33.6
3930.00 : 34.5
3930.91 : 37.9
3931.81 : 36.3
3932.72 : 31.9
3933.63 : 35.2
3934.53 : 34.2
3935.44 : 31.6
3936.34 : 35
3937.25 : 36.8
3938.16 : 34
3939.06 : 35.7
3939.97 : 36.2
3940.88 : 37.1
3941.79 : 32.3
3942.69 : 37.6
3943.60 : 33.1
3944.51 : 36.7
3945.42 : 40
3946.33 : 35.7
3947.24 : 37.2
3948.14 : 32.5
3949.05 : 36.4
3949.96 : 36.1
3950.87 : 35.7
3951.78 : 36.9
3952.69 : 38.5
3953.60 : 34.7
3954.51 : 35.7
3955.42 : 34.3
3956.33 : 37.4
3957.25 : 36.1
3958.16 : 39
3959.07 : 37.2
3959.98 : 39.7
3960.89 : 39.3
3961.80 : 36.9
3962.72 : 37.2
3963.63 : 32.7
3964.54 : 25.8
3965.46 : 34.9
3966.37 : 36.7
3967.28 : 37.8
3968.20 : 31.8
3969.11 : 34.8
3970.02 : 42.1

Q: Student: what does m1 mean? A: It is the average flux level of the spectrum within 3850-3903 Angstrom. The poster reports 39.4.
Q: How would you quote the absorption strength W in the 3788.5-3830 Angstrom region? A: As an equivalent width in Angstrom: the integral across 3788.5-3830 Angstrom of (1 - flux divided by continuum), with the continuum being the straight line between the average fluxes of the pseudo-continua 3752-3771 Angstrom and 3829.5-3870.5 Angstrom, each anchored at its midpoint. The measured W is 1.9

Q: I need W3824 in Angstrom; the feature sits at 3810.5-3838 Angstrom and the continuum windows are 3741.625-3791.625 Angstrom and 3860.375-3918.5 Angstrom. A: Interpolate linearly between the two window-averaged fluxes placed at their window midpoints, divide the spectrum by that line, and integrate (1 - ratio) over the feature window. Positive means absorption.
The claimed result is 1.87 Angstrom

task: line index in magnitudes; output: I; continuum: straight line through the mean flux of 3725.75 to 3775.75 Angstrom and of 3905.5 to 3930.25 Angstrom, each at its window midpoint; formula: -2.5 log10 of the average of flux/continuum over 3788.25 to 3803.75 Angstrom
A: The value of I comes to 0.088 mag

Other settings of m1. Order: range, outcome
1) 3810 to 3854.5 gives 38.2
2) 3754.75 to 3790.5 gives 40.9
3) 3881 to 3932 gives 37.8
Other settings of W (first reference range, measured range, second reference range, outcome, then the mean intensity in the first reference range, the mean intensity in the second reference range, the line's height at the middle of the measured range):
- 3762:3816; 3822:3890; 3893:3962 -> -1.7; 39.4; 36.9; 38.2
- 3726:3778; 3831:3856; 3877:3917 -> 0.7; 41.9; 38.3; 39.6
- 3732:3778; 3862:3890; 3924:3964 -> -1.4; 41.4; 36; 37.9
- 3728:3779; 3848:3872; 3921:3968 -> -1.2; 41.6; 35.9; 38.4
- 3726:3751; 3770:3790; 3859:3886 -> 0.6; 42.8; 40.1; 42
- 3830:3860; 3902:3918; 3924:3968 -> -0.3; 38.6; 35.8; 36.8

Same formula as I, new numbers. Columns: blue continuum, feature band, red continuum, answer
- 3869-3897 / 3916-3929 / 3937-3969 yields -0.01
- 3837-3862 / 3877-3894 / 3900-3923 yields -0.01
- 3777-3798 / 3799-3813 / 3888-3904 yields 0.00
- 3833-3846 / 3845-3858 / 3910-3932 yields -0.06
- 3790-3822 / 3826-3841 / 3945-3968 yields 0.03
